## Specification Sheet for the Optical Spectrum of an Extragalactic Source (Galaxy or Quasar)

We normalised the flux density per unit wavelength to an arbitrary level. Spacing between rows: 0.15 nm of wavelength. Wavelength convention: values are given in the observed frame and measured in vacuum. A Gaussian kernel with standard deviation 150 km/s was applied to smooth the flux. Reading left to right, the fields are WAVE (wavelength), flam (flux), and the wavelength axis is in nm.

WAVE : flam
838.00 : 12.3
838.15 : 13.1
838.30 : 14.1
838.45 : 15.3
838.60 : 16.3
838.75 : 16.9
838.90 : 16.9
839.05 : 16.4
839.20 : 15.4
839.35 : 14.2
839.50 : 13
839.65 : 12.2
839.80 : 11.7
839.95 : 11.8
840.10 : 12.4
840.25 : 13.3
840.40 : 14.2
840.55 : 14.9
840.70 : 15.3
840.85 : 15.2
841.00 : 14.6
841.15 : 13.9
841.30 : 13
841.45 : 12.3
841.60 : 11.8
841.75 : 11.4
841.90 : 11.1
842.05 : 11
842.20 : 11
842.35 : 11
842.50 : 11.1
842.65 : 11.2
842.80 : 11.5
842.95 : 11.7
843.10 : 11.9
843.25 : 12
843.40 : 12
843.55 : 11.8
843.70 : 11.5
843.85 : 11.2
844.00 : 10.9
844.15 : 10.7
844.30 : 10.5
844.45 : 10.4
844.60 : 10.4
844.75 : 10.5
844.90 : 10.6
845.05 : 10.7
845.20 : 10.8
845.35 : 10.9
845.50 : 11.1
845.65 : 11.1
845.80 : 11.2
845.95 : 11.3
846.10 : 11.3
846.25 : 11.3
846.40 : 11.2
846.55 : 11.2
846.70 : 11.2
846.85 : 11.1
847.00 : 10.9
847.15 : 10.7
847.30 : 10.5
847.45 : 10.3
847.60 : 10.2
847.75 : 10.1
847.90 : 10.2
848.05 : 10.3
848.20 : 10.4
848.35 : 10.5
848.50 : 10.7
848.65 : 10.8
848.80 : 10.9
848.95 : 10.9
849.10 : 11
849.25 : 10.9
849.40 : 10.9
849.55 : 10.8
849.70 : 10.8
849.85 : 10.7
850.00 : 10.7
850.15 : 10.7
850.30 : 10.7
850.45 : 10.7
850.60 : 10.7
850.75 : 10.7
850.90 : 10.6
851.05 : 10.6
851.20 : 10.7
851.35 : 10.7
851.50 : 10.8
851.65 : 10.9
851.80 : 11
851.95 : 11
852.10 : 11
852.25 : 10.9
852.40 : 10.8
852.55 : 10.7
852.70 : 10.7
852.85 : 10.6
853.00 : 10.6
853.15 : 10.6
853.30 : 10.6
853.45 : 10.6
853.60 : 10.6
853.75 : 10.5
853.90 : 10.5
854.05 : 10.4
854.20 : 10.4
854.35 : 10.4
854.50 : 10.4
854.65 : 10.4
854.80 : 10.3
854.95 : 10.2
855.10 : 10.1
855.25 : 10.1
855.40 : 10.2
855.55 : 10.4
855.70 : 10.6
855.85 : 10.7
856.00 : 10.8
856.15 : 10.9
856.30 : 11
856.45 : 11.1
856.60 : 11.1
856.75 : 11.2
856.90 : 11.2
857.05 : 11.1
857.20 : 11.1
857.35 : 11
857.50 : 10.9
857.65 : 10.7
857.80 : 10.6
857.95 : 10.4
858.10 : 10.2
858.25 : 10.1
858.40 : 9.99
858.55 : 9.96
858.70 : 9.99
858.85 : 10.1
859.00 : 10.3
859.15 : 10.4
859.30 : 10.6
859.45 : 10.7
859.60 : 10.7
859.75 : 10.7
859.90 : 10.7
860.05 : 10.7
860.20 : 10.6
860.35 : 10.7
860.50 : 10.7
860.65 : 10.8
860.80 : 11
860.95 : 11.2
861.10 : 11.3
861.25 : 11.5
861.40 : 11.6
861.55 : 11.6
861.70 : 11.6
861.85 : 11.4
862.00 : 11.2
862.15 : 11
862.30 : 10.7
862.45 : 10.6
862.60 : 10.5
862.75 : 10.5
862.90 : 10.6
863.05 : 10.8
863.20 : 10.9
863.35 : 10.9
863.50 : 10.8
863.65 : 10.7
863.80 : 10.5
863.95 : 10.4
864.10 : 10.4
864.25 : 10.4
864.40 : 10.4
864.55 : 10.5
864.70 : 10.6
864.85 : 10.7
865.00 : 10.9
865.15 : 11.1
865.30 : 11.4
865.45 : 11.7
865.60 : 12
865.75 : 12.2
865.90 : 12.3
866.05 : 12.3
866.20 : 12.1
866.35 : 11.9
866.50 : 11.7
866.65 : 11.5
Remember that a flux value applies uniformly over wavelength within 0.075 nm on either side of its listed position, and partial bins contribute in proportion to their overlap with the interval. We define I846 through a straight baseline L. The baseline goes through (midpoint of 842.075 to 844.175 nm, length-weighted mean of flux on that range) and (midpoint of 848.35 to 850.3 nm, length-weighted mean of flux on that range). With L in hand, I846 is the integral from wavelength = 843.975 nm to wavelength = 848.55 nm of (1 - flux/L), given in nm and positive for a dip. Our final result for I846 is 0.144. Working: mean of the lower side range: 11.4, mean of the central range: 10.7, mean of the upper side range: 10.8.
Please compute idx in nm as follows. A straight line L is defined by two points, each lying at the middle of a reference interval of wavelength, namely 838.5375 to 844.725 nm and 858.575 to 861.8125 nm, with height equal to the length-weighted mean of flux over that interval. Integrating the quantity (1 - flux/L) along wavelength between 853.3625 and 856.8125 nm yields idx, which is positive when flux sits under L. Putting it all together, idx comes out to 0.23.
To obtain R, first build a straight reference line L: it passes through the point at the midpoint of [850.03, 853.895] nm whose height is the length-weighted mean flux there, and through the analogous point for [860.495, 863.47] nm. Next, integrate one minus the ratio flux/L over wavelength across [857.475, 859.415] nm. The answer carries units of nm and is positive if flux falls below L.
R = 0.11 nm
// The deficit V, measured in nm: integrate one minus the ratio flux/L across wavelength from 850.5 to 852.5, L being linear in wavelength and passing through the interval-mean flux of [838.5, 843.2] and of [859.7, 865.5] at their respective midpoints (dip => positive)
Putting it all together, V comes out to 0.21 nm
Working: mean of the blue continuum 13.2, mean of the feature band 10.8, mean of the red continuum 10.9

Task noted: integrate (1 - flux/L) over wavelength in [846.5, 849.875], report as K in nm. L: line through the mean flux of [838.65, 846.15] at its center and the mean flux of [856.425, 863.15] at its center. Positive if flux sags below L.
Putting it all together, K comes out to 0.31 nm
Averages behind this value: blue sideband 12.3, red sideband 10.8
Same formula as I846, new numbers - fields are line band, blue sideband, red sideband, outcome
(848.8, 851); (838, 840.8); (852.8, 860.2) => 0.22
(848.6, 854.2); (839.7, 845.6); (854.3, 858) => 0.19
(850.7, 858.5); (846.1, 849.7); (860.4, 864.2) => 0.13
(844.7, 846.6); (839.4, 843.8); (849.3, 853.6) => 0.11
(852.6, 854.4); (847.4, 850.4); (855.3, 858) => 0.03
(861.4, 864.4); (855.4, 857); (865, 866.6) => 0.18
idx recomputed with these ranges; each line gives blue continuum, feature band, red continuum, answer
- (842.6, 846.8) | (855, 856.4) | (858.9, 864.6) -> 0.05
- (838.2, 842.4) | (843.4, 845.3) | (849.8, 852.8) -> 0.25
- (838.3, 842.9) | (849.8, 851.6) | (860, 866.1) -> 0.23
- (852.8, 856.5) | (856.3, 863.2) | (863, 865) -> -0.14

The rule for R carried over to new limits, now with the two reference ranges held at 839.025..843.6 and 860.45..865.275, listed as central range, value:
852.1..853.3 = 0.104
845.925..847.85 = 0.216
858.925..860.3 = 0.067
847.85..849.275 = 0.167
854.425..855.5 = 0.120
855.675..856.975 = 0.052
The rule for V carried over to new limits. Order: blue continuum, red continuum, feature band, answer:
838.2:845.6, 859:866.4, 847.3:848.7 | 0.20 nm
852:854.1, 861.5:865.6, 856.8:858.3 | 0.00 nm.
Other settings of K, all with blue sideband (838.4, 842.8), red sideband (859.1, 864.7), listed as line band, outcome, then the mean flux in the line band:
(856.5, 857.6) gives 0.03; 11.1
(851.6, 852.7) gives 0.10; 10.9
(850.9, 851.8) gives 0.10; 10.8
